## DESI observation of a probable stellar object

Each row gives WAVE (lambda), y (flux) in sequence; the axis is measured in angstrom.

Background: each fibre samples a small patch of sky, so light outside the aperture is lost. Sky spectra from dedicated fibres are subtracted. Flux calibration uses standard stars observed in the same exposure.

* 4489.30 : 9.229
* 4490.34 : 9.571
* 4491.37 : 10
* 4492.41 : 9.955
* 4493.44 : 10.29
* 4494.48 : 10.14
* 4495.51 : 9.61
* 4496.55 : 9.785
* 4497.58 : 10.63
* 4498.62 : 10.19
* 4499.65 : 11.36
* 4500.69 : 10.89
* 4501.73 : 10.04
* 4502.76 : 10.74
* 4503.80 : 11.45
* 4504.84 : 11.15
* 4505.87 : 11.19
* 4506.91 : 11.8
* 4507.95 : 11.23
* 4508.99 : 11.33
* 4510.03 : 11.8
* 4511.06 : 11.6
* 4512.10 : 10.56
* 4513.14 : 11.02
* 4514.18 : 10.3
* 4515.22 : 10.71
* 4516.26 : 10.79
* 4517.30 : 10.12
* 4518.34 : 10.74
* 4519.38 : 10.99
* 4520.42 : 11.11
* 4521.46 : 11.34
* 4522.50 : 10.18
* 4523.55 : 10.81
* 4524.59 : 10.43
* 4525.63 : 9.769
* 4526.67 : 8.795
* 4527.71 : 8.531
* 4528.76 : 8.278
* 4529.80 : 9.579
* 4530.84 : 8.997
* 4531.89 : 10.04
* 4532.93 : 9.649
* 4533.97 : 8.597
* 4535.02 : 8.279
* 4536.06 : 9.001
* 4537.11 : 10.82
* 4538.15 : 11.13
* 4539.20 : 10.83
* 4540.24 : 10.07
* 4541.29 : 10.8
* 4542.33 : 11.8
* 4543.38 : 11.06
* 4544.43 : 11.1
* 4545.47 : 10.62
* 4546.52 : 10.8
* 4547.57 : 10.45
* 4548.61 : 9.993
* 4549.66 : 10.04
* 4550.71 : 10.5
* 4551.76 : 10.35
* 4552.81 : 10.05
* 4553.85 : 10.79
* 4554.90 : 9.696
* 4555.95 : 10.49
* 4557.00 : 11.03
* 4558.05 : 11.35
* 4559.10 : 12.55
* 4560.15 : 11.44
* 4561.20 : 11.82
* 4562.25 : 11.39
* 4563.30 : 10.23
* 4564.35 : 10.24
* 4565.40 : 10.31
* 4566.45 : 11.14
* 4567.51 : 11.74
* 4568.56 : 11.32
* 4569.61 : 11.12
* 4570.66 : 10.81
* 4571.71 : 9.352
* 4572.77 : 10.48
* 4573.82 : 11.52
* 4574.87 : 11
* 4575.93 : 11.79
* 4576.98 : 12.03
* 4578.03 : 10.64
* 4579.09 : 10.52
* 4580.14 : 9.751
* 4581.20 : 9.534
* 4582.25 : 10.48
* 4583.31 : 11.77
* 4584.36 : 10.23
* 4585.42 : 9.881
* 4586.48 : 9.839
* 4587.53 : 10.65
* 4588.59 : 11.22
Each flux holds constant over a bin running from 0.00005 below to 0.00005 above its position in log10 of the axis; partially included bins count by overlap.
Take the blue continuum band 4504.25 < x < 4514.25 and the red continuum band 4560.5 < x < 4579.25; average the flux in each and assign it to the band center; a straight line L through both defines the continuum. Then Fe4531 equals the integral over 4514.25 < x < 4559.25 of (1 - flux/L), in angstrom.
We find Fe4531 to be 3.4 angstrom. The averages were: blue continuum 11.2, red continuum 11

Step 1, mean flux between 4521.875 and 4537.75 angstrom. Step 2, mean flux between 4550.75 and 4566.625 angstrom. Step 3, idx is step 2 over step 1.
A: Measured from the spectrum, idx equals 1.14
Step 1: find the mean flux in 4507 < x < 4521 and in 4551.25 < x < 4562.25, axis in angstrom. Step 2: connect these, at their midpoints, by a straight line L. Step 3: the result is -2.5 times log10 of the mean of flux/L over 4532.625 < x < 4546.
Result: 0.07 mag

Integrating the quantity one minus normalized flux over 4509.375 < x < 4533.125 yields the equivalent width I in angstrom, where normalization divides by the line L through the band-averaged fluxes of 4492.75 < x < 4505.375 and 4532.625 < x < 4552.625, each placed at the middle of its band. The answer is 0.31 angstrom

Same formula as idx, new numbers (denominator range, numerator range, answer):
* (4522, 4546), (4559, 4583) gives 1.09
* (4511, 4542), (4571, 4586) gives 1.05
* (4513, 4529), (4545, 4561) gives 1.04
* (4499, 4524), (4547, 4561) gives 0.98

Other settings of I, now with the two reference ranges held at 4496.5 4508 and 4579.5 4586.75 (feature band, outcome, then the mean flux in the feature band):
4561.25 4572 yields -0.5 angstrom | 10.8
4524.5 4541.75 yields 1.7 angstrom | 9.6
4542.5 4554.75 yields 0.0 angstrom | 10.5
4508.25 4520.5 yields -0.1 angstrom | 10.9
